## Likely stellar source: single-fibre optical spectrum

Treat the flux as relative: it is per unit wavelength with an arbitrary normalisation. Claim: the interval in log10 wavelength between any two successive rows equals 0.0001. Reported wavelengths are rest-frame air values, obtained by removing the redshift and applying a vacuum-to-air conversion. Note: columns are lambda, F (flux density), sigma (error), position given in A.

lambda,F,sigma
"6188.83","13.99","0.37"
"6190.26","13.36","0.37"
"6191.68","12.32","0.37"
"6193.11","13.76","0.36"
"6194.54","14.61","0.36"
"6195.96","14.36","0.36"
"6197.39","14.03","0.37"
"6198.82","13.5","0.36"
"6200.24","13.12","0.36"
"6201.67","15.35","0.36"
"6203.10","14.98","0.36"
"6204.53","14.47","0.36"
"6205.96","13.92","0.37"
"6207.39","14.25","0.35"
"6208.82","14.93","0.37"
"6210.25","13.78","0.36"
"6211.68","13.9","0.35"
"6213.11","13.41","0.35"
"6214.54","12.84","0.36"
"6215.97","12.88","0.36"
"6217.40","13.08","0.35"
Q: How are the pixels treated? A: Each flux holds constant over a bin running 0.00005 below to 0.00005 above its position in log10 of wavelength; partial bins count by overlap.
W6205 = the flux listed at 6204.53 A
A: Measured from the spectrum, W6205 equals 14.47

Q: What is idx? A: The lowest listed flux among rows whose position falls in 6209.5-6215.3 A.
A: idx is 12.84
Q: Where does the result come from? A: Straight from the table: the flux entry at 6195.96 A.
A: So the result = 14.36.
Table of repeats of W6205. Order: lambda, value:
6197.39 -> 14.03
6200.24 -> 13.12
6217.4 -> 13.08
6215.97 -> 12.88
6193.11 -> 13.76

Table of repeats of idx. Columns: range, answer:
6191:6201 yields 12.32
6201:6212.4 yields 13.78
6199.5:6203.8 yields 13.12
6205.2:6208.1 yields 13.92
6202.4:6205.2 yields 14.47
